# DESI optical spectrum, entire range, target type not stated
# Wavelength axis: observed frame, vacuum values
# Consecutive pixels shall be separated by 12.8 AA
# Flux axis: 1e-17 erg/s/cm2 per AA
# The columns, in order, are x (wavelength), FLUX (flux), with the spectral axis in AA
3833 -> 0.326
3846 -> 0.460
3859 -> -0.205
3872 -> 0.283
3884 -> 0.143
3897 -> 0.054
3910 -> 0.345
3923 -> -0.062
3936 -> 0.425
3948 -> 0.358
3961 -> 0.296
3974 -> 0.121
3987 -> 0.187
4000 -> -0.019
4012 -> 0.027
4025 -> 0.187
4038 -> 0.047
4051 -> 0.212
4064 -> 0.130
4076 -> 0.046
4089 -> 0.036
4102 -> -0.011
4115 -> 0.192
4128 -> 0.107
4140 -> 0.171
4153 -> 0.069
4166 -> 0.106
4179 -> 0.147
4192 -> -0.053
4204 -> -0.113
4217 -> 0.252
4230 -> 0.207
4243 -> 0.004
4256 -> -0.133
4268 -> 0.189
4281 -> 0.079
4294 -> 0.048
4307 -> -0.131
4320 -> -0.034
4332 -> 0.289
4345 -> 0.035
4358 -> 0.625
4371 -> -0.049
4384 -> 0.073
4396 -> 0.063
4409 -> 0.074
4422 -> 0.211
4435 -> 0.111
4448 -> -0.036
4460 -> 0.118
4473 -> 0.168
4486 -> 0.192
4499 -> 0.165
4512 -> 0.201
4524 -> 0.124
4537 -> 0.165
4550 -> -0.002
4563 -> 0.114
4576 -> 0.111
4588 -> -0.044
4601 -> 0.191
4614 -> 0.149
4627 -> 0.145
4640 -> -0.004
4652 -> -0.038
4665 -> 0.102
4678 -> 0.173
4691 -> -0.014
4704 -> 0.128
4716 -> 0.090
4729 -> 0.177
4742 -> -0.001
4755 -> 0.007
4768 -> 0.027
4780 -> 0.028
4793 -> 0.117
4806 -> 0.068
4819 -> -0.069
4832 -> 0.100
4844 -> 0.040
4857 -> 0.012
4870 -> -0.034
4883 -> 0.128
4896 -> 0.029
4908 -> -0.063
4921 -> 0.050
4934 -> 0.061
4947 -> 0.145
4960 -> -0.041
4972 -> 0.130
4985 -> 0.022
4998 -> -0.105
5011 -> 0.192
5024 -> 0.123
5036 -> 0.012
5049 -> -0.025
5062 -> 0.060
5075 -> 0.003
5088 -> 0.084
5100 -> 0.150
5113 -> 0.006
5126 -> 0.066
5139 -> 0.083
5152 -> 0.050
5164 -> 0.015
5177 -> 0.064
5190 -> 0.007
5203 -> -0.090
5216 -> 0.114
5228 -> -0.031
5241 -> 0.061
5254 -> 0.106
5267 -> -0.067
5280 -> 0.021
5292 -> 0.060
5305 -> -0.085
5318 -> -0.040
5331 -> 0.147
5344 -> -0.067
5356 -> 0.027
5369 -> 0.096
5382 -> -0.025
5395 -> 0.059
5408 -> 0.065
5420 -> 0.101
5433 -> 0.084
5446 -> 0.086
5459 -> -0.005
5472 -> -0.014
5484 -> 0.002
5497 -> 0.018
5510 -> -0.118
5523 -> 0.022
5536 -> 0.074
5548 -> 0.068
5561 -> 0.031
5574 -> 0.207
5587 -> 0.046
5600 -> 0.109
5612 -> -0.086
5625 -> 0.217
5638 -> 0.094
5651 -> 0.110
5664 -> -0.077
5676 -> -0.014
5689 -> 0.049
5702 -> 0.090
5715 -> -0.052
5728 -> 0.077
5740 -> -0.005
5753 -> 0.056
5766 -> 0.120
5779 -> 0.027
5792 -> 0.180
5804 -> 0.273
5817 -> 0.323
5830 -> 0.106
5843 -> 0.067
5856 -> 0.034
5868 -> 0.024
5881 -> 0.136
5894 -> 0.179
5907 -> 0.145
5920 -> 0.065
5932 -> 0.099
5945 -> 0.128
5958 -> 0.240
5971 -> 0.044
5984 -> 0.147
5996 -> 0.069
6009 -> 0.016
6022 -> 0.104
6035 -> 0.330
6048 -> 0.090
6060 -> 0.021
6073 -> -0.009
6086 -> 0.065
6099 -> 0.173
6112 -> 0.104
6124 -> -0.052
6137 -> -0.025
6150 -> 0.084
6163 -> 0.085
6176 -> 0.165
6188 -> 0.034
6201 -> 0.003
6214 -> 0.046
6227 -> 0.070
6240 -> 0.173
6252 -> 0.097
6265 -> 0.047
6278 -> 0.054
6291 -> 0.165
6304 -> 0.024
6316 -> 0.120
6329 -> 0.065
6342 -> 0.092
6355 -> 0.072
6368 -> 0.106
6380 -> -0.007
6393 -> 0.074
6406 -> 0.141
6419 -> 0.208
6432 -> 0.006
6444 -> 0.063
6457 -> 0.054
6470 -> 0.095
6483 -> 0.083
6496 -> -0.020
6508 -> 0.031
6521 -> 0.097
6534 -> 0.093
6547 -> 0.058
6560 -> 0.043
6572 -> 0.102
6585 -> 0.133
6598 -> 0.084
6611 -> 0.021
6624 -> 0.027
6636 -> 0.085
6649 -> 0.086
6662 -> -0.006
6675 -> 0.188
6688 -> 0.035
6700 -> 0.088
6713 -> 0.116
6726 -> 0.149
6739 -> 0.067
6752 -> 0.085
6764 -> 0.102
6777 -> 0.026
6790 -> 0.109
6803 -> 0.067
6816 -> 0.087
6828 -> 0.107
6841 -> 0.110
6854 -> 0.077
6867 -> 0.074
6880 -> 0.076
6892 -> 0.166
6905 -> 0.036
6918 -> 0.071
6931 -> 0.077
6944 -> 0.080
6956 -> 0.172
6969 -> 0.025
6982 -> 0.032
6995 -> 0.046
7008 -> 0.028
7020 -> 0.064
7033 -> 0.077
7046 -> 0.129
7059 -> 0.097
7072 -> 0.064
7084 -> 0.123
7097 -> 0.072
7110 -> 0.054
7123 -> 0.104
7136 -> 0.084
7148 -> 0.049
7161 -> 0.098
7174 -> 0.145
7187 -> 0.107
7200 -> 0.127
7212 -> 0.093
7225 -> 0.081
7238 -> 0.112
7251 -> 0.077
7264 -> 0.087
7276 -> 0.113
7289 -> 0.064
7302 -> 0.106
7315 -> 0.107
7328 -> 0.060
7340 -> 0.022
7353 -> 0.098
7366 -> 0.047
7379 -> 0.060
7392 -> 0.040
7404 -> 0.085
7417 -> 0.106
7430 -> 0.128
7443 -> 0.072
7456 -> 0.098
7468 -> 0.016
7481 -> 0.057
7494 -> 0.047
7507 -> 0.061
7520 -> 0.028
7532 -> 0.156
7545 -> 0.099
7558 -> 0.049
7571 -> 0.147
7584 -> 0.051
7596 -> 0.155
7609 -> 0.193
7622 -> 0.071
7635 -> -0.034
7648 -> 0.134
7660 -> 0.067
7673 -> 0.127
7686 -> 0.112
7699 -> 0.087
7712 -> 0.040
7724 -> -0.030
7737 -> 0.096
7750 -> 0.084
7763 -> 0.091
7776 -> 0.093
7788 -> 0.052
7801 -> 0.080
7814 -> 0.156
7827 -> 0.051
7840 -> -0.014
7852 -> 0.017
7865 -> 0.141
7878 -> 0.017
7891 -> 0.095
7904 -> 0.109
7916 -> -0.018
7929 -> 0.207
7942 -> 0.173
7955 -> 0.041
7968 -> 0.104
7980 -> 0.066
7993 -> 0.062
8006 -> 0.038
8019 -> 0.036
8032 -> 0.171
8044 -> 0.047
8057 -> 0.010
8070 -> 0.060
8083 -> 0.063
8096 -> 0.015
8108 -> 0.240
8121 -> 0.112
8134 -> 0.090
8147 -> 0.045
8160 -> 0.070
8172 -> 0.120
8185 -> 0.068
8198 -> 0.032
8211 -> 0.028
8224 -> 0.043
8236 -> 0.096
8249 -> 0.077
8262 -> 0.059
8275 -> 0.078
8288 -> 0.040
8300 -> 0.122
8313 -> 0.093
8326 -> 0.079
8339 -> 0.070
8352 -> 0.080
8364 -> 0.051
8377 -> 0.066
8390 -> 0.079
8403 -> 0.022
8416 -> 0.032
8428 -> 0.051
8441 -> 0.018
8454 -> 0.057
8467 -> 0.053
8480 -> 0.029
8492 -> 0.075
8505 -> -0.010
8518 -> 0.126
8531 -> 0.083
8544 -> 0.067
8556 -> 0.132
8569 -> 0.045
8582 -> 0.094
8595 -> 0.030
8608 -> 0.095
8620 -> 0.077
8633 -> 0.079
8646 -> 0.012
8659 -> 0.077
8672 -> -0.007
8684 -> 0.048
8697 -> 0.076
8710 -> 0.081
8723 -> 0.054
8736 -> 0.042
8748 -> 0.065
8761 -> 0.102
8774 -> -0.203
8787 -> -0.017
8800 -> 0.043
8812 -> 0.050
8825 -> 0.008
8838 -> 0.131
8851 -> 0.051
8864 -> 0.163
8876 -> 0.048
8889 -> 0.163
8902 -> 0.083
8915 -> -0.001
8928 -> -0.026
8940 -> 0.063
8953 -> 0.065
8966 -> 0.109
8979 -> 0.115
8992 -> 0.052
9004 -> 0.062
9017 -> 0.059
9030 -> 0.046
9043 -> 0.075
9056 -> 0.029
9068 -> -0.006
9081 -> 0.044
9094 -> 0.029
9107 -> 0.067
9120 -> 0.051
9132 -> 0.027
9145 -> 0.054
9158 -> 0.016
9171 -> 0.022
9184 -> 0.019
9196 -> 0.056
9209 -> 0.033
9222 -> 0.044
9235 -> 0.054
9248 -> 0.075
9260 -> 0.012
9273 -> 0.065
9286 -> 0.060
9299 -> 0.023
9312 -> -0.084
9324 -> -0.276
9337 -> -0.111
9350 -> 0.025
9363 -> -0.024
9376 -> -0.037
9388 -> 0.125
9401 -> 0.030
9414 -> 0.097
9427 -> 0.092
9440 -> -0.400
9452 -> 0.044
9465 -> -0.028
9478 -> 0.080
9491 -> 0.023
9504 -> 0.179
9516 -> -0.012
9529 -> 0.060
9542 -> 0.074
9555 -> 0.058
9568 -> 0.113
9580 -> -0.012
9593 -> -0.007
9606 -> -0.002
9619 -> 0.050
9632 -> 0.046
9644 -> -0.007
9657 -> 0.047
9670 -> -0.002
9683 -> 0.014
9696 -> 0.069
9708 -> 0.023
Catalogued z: 0.619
